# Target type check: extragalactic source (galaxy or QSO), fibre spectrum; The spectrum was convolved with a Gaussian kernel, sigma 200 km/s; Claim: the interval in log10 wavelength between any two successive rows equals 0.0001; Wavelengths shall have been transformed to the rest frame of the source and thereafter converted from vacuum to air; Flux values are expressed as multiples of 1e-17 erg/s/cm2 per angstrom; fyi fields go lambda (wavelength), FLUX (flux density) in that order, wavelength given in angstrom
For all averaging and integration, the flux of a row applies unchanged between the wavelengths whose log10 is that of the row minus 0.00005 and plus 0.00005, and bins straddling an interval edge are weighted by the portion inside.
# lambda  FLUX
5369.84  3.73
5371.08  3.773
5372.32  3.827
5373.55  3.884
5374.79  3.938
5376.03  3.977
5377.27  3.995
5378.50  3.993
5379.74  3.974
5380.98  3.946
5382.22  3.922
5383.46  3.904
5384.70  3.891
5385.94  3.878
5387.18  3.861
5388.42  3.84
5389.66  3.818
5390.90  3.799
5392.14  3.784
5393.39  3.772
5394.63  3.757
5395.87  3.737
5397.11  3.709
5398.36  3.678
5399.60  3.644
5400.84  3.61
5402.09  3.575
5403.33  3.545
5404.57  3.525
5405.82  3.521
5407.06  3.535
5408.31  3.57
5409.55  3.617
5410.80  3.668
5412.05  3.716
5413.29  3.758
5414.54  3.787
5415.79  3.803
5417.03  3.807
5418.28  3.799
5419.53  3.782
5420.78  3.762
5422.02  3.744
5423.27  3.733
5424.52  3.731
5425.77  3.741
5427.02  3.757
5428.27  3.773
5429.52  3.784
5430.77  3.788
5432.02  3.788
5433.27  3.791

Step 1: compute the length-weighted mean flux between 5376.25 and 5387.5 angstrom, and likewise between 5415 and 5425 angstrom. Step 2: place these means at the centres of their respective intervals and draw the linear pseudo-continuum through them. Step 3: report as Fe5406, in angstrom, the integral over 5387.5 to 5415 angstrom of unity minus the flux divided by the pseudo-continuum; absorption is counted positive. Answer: 1.2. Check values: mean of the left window 3.93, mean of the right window 3.77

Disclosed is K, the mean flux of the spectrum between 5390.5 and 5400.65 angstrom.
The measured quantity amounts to 3.73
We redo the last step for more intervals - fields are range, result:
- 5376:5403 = 3.81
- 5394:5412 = 3.62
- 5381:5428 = 3.73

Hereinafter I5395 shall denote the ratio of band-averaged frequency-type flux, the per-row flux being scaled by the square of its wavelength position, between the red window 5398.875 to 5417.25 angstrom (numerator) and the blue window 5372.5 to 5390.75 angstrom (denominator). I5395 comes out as 0.9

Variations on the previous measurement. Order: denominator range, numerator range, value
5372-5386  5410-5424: 0.97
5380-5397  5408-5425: 0.98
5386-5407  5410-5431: 1.03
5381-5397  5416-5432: 1.00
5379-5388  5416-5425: 0.98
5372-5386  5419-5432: 0.97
